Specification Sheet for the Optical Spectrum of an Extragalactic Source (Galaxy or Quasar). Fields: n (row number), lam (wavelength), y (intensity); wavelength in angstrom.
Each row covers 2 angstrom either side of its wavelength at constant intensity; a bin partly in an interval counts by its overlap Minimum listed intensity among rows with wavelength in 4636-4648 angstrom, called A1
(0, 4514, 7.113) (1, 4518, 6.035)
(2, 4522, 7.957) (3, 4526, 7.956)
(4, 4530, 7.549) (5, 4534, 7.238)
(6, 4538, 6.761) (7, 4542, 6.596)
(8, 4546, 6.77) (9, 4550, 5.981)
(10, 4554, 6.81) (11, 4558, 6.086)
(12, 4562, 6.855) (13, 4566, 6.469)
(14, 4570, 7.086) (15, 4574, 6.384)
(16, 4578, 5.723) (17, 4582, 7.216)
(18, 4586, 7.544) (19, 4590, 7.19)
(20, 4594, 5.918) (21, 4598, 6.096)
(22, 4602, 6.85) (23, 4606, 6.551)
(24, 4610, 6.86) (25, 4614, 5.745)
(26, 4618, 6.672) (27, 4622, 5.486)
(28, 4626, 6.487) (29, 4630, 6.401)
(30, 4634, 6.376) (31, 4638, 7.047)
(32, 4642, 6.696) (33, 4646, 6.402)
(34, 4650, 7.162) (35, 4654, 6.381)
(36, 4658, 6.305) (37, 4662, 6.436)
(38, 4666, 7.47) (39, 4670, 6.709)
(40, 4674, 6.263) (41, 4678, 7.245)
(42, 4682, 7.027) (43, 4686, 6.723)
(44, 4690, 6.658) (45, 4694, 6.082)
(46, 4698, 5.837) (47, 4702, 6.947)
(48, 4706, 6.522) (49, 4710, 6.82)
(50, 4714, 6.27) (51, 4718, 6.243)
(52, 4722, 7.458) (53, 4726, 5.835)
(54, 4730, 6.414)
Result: 6.402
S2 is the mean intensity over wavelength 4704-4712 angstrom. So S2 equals 6.67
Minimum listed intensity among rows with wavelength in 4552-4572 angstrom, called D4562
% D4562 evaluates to 6.086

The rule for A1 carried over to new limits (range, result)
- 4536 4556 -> 5.981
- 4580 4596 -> 5.918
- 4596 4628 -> 5.486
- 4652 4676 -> 6.263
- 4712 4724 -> 6.243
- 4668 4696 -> 6.082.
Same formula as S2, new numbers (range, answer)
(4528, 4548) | 6.98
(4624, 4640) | 6.58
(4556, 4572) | 6.62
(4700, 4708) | 6.73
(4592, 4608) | 6.35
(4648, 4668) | 6.75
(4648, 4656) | 6.77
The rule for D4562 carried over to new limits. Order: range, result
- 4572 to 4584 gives 5.723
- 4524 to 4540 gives 6.761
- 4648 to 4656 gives 6.381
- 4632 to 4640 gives 6.376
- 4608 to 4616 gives 5.745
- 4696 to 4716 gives 5.837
